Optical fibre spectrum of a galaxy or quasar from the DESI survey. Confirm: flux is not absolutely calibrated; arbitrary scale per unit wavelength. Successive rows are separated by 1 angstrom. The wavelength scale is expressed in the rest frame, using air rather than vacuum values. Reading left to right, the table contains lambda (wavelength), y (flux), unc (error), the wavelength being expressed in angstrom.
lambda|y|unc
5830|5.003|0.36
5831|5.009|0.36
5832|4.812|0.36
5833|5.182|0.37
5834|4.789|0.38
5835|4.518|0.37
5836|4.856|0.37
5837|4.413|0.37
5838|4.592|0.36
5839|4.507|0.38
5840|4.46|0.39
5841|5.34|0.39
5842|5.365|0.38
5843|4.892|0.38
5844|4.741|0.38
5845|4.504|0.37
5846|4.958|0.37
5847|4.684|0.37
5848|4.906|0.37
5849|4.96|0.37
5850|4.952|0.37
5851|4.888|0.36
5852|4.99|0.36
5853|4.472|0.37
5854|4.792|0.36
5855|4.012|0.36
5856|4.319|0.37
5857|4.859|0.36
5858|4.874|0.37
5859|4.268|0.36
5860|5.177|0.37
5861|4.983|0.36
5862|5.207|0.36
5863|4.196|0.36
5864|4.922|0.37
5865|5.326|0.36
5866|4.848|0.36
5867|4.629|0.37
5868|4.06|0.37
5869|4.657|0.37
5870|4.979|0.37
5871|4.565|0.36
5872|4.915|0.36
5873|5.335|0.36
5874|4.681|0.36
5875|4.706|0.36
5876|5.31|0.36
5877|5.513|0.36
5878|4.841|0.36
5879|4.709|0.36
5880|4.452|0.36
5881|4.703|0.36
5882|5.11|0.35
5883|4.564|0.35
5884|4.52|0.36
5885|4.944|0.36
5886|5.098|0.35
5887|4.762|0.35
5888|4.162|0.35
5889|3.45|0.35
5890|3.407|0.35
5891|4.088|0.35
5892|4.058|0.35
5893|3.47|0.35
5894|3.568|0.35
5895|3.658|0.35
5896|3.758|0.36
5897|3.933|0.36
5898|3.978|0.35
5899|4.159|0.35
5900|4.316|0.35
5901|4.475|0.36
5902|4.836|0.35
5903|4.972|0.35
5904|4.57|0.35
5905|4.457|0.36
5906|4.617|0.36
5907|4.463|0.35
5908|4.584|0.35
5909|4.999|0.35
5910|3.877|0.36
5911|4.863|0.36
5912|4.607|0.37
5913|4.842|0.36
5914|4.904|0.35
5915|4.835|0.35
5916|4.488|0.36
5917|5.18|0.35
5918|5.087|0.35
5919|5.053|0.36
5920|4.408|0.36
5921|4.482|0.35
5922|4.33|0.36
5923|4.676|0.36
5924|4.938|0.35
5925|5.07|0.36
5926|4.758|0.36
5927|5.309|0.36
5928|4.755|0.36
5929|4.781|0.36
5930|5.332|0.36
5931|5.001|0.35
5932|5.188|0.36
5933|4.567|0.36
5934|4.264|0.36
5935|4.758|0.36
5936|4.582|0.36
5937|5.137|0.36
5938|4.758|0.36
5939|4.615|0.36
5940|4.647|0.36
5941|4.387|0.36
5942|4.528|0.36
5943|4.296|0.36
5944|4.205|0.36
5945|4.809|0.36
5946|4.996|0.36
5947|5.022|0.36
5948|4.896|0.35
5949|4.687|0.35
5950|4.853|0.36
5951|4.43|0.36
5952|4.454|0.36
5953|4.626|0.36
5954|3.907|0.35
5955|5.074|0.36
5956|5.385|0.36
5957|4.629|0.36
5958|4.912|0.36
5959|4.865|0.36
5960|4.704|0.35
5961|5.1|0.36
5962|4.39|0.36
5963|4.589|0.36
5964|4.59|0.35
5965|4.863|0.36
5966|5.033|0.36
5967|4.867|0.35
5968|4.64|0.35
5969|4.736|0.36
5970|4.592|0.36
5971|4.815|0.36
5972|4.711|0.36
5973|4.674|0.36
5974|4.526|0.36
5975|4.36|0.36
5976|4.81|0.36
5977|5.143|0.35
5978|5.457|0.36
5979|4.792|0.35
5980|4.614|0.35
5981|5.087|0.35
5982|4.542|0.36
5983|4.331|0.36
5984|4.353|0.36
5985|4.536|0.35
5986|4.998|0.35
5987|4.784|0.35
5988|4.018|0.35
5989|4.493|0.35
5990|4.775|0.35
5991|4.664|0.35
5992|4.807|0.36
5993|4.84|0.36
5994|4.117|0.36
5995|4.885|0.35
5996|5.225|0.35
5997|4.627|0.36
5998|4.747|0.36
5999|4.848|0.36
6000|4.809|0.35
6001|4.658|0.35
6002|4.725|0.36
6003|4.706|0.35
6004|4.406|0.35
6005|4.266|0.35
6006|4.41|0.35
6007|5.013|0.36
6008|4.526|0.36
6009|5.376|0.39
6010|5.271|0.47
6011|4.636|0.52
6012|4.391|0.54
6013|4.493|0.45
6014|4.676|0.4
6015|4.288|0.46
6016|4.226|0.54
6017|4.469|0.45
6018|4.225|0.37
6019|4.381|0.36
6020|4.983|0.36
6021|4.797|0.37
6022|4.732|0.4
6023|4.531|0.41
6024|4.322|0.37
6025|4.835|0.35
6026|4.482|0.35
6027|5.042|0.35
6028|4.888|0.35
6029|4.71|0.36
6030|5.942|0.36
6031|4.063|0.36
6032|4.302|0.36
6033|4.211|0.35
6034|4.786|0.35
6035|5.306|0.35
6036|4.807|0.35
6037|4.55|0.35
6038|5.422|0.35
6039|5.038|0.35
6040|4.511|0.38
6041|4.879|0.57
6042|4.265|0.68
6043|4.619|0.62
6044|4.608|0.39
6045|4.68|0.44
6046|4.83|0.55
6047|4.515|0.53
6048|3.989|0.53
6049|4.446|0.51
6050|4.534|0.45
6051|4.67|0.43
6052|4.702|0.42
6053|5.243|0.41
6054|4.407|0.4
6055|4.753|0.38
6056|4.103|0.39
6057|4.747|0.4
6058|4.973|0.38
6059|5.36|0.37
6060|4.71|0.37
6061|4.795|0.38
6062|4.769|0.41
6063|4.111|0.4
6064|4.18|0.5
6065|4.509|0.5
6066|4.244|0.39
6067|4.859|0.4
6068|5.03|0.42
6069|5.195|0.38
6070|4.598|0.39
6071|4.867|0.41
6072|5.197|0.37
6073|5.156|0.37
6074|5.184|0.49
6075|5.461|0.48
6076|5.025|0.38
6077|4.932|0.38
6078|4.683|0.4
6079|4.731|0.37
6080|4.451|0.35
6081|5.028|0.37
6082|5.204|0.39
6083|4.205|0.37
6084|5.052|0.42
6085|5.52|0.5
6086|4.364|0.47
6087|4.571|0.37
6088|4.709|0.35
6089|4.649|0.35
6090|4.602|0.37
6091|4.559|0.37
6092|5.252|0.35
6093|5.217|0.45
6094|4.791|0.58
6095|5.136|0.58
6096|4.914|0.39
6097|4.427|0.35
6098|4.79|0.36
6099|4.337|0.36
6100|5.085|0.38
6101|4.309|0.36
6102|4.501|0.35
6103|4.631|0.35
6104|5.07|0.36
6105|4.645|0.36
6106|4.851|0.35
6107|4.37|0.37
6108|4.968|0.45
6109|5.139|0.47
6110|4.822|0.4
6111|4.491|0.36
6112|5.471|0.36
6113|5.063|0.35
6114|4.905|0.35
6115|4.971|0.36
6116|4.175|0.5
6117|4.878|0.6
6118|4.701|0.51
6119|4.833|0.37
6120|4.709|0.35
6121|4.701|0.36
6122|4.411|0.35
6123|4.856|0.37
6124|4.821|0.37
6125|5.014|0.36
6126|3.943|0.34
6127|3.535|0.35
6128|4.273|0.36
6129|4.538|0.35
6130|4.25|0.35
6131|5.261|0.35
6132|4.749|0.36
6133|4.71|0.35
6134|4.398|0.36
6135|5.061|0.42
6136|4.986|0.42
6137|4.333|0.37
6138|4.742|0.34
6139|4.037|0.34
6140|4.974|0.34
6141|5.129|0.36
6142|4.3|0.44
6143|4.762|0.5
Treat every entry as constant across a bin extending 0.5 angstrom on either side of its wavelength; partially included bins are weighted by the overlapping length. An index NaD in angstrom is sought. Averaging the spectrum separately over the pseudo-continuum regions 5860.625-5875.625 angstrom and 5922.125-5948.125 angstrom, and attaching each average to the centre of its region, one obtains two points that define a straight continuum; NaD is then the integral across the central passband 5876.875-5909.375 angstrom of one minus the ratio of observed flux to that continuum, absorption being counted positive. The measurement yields 2.8 angstrom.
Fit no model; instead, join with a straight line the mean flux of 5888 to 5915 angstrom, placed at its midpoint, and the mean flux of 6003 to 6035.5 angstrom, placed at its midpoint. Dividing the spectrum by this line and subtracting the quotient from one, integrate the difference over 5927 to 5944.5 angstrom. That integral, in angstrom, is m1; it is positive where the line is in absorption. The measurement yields -1.3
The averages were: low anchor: 4.27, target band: 4.71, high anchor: 4.66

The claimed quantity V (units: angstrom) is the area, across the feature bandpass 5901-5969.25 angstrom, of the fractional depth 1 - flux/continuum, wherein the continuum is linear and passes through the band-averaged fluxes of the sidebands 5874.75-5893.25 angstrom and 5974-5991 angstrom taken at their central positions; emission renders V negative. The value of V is -1.8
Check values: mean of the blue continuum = 4.53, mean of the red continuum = 4.69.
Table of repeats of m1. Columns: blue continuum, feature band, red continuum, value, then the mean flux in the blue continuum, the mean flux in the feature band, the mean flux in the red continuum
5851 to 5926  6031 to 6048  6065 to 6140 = 0.2 angstrom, 4.6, 4.67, 4.76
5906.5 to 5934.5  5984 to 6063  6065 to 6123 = 2.0 angstrom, 4.77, 4.68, 4.82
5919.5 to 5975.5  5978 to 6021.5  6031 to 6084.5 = 0.7 angstrom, 4.72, 4.66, 4.74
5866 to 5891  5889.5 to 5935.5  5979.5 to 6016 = 1.2 angstrom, 4.66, 4.54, 4.66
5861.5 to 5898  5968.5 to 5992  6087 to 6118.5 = -0.2 angstrom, 4.52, 4.69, 4.78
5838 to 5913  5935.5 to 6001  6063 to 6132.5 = -0.6 angstrom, 4.61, 4.71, 4.76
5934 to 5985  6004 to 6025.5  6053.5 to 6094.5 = 0.7 angstrom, 4.71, 4.61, 4.8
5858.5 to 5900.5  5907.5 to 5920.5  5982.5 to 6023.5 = -0.6 angstrom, 4.52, 4.75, 4.64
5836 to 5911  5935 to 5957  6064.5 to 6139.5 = -0.1 angstrom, 4.6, 4.68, 4.76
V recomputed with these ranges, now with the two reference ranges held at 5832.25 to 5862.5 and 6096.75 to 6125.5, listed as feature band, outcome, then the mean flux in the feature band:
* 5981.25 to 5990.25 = 0.42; 4.55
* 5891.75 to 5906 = 1.80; 4.18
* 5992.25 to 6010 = 0.13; 4.73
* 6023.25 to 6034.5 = 0.19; 4.69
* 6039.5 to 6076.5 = 0.33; 4.72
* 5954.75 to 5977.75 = -0.07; 4.79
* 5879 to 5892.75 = 1.08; 4.4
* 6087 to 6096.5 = -0.19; 4.85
